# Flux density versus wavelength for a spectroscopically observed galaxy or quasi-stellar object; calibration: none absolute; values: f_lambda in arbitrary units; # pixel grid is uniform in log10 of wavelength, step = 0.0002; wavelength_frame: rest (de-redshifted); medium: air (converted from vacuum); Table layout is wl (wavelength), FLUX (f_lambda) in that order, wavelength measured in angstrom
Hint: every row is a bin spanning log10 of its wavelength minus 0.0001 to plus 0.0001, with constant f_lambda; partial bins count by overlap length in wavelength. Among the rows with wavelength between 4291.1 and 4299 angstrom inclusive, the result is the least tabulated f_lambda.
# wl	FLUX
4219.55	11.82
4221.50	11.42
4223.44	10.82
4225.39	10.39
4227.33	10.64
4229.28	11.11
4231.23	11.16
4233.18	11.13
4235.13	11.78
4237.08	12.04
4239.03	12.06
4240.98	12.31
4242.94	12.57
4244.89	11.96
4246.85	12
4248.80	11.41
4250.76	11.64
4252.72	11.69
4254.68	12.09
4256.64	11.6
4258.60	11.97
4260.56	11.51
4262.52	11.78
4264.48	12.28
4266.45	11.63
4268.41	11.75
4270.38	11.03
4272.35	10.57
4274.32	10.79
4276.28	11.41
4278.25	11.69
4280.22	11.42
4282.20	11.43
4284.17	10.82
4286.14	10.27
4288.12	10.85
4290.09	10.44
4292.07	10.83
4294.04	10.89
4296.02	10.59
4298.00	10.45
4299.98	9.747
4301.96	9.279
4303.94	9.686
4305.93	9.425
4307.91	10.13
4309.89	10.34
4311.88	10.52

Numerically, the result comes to 10.45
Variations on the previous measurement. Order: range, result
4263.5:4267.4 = 11.63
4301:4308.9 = 9.279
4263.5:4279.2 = 10.57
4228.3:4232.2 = 11.11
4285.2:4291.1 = 10.27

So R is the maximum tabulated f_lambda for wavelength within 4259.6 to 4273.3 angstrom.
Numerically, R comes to 12.28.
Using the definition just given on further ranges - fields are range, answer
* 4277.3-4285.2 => 11.69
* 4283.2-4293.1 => 10.85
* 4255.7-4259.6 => 11.97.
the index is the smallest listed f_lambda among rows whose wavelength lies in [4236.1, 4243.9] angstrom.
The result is 12.04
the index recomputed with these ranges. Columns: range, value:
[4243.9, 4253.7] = 11.41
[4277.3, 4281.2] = 11.42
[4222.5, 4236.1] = 10.39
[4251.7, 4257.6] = 11.6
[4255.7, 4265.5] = 11.51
